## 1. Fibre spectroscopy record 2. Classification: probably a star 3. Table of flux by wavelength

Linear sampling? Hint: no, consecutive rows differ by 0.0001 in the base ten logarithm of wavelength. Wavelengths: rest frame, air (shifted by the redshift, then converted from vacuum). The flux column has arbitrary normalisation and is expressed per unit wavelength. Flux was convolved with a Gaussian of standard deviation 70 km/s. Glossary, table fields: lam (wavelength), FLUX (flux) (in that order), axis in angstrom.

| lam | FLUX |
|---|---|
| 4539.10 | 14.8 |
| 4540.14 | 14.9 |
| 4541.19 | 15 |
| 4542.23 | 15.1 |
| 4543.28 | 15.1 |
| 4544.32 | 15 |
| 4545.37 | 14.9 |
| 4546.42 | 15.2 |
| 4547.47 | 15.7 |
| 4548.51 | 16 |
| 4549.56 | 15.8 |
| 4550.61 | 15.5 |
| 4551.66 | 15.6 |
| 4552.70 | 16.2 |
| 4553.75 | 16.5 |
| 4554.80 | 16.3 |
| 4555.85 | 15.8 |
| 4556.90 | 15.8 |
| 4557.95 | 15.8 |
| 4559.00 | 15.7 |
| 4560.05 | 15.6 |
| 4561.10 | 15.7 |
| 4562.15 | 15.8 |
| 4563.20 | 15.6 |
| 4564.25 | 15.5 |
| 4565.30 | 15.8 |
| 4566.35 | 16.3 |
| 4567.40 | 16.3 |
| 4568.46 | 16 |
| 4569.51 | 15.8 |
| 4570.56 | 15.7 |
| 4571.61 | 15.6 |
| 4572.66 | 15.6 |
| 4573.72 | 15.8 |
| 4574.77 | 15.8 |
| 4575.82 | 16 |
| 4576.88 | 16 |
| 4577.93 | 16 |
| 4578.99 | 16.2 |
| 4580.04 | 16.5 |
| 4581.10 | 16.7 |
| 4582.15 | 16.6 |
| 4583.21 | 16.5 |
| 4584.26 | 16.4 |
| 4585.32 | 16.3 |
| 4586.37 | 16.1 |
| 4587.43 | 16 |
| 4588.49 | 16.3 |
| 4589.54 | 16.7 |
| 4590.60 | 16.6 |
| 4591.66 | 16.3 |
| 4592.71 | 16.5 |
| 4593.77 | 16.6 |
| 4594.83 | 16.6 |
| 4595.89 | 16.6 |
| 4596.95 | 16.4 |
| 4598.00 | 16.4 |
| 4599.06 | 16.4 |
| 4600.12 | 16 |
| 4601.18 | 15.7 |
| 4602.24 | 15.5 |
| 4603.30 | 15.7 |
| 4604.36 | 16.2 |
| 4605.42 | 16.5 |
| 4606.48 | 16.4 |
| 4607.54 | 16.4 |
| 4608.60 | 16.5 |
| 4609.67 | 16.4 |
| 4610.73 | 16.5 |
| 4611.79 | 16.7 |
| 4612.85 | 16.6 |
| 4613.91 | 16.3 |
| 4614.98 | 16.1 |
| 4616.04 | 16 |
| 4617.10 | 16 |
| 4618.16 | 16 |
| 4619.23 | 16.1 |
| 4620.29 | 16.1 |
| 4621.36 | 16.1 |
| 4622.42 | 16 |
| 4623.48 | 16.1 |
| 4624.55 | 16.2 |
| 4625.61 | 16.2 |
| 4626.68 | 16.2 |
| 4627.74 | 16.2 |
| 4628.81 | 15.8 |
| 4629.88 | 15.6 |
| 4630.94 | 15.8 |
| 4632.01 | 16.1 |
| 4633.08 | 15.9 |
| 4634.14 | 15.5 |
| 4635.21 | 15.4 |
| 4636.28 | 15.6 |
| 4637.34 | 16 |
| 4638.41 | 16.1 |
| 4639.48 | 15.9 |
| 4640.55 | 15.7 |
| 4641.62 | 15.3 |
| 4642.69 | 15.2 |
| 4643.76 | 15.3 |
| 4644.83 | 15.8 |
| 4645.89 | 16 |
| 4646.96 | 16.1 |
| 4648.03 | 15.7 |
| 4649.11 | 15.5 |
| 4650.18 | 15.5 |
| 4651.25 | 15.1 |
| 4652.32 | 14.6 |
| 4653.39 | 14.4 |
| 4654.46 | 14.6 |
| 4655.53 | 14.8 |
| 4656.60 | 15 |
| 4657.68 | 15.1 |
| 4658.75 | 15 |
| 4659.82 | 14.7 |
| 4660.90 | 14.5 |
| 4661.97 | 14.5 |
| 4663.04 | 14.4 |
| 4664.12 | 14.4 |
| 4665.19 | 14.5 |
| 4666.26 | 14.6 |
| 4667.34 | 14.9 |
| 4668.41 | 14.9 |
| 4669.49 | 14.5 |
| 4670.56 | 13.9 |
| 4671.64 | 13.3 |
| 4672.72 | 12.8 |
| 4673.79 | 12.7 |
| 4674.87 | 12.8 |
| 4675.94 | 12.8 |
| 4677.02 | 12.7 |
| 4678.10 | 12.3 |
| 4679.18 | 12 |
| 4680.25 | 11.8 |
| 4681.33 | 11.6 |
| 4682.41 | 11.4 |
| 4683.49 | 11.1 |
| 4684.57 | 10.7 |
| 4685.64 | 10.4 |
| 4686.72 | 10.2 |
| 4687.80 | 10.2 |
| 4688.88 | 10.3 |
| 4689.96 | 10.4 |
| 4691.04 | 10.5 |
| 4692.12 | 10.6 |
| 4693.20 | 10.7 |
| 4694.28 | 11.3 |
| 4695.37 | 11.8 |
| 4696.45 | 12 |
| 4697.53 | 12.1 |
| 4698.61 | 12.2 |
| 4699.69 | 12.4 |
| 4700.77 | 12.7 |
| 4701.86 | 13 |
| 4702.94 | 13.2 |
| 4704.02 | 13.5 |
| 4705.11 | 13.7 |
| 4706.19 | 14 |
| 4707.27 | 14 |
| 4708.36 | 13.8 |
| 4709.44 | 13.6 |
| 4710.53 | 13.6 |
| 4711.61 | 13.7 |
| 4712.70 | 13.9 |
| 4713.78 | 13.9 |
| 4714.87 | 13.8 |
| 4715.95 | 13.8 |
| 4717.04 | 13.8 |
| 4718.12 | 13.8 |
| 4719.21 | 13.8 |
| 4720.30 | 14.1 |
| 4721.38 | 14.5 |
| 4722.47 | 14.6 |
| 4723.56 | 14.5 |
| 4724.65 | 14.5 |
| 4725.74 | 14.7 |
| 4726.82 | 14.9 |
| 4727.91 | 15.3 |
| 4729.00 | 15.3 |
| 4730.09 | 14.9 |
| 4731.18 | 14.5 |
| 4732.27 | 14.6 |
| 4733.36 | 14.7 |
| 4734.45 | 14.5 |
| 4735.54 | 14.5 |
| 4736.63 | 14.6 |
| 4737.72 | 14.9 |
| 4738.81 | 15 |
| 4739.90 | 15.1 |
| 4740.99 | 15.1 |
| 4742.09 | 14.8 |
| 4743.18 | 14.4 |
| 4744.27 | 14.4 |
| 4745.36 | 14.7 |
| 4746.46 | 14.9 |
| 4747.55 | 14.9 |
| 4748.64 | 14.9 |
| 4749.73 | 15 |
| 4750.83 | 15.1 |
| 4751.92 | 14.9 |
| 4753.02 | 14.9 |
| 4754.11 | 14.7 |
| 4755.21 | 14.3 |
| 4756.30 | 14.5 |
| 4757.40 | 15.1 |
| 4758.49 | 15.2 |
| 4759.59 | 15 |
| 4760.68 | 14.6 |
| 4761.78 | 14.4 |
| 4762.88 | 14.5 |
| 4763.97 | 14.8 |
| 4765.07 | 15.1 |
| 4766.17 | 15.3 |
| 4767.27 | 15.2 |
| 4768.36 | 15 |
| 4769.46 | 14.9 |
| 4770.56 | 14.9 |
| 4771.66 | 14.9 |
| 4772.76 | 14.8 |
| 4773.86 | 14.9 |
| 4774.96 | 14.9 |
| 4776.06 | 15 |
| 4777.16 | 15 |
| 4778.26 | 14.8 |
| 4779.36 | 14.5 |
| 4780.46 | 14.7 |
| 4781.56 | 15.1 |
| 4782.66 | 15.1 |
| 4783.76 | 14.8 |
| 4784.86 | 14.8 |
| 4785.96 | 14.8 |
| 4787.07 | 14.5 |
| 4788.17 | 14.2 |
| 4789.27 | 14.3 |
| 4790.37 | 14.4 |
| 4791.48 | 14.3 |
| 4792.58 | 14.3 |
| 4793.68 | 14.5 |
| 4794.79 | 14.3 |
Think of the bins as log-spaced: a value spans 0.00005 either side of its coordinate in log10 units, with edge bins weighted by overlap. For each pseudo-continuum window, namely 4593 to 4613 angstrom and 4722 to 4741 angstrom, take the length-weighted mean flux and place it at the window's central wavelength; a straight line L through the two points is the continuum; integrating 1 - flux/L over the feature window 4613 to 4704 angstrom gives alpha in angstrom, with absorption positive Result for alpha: 9.1 angstrom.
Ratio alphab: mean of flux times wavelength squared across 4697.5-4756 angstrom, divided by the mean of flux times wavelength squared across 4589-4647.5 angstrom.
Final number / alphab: 0.93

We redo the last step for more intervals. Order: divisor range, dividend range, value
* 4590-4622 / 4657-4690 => 0.82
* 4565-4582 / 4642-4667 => 0.97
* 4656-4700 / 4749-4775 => 1.22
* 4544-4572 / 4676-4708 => 0.80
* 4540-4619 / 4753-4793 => 1.00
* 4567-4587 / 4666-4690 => 0.80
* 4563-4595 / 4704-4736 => 0.94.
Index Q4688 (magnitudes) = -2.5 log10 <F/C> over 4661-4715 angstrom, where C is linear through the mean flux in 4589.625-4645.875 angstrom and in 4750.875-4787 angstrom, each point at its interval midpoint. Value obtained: 0.22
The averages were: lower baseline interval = 16.1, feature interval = 12.7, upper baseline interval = 14.9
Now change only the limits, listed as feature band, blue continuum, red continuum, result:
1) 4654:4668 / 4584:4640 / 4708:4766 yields 0.06 mag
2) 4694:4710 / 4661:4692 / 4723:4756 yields 0.04 mag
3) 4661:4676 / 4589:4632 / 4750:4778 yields 0.13 mag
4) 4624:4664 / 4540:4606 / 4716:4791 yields 0.00 mag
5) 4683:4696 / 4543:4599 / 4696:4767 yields 0.35 mag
